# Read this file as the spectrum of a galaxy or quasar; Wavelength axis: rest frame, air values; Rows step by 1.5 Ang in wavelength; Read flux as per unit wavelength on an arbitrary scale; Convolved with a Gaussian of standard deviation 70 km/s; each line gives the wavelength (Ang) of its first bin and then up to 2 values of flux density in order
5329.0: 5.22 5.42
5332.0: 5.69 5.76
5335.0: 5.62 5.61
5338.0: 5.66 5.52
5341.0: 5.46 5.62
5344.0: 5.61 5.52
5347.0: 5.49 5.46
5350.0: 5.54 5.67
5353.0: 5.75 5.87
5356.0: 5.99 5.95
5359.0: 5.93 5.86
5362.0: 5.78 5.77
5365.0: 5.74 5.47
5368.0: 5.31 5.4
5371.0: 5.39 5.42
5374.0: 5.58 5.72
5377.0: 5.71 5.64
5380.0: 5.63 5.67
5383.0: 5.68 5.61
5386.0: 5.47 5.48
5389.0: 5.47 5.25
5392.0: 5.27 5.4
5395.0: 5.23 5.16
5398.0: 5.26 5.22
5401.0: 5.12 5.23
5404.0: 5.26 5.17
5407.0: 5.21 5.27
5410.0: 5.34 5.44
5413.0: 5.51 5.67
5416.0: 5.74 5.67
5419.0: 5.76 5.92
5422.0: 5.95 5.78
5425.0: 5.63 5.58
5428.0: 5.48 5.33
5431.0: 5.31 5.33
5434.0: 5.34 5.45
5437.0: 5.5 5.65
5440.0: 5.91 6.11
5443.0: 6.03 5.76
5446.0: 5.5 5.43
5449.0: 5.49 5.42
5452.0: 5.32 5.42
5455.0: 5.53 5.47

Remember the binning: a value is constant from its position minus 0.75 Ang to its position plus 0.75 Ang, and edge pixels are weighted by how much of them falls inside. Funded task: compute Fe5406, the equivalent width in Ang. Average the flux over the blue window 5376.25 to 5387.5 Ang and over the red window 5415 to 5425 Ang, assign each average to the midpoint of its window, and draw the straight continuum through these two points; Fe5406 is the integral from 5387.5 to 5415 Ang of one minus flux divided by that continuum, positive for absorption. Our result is 1.9 Ang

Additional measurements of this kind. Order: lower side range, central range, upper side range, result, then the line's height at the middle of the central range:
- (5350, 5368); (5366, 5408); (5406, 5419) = 1.62 Ang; 5.62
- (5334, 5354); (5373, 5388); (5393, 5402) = -0.78 Ang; 5.34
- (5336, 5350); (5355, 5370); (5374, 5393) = -0.48 Ang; 5.55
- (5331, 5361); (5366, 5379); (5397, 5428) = 0.20 Ang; 5.6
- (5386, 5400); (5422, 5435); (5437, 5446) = 0.43 Ang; 5.69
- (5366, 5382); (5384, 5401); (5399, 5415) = 0.24 Ang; 5.41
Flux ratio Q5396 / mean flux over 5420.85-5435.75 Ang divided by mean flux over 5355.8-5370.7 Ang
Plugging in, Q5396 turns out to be 0.97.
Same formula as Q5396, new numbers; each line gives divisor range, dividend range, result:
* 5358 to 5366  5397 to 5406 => 0.90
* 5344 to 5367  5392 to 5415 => 0.93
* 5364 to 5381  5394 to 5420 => 0.97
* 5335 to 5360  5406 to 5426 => 0.99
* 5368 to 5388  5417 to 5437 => 1.00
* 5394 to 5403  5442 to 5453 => 1.07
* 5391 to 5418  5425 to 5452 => 1.04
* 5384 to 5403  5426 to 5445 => 1.05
